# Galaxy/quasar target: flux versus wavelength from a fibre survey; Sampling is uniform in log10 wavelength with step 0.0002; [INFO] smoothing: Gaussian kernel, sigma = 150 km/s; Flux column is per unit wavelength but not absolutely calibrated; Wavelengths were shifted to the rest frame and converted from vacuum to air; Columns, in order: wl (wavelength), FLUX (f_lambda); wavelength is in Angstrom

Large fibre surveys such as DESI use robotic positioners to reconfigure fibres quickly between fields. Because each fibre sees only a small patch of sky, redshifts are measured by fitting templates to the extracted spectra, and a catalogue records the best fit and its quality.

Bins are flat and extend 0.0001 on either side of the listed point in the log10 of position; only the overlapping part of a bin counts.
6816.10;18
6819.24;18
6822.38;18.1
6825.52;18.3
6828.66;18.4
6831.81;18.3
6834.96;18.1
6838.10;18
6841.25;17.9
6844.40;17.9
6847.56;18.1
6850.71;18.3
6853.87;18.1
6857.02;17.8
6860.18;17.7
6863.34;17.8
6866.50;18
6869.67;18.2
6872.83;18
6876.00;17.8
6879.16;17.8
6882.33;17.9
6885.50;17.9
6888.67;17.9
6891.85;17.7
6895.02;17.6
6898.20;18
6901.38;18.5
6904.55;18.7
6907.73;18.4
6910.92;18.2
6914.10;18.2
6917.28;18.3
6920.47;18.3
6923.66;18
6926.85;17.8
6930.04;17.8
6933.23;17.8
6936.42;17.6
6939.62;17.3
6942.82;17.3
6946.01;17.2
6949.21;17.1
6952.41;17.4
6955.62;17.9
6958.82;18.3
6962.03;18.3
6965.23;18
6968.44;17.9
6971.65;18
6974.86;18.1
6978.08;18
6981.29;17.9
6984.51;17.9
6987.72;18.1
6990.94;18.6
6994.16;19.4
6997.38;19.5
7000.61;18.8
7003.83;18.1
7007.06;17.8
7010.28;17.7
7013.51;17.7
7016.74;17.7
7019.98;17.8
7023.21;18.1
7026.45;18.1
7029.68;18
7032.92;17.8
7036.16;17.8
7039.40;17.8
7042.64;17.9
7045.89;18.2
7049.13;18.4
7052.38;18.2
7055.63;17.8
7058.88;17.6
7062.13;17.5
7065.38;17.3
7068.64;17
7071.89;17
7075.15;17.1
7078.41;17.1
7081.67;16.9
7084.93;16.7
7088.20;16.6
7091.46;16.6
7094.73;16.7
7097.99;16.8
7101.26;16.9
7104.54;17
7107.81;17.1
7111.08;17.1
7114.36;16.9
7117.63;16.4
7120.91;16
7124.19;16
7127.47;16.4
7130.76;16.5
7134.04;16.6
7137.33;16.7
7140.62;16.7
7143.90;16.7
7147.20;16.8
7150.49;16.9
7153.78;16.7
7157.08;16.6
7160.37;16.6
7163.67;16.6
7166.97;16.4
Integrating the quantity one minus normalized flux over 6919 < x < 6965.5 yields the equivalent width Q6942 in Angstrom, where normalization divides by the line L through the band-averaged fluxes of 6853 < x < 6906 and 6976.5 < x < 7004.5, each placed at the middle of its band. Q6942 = 1.4 Angstrom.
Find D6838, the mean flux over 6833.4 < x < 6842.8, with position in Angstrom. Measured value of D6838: 18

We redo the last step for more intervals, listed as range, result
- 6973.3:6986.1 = 18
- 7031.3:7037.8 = 17.8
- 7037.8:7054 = 18.1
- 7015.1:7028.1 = 17.9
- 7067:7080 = 17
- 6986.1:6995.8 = 18.7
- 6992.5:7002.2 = 19.2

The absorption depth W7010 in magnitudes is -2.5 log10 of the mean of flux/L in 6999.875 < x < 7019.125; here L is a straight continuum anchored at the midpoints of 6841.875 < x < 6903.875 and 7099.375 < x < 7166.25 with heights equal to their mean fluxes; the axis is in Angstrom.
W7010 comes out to -0.04 mag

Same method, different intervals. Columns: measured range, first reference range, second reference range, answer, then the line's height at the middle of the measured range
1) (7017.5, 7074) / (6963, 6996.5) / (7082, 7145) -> -0.02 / 17.5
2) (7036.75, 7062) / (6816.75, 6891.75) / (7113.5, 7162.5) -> -0.06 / 17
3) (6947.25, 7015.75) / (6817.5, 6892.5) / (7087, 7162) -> -0.05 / 17.4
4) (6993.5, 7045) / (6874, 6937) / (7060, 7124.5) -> -0.05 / 17.3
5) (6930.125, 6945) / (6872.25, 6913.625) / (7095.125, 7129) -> 0.01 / 17.8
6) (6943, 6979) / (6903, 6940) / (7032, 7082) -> 0.01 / 17.9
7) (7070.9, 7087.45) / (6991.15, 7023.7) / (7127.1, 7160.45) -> 0.03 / 17.4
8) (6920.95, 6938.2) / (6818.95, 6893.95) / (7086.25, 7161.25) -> -0.01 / 17.6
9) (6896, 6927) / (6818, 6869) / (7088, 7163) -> -0.03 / 17.7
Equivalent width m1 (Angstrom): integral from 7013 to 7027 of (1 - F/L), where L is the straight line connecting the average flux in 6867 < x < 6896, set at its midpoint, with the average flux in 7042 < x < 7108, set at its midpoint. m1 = -0.4 Angstrom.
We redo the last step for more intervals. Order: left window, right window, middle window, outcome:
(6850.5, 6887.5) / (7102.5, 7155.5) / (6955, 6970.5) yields -0.55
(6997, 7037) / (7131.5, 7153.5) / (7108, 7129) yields 0.58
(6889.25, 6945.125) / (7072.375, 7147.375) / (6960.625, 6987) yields -0.63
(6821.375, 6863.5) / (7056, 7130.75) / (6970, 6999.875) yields -1.76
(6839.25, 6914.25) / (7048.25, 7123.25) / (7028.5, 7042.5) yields -0.46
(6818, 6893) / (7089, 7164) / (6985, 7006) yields -1.66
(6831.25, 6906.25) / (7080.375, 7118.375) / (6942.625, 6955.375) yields 0.20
